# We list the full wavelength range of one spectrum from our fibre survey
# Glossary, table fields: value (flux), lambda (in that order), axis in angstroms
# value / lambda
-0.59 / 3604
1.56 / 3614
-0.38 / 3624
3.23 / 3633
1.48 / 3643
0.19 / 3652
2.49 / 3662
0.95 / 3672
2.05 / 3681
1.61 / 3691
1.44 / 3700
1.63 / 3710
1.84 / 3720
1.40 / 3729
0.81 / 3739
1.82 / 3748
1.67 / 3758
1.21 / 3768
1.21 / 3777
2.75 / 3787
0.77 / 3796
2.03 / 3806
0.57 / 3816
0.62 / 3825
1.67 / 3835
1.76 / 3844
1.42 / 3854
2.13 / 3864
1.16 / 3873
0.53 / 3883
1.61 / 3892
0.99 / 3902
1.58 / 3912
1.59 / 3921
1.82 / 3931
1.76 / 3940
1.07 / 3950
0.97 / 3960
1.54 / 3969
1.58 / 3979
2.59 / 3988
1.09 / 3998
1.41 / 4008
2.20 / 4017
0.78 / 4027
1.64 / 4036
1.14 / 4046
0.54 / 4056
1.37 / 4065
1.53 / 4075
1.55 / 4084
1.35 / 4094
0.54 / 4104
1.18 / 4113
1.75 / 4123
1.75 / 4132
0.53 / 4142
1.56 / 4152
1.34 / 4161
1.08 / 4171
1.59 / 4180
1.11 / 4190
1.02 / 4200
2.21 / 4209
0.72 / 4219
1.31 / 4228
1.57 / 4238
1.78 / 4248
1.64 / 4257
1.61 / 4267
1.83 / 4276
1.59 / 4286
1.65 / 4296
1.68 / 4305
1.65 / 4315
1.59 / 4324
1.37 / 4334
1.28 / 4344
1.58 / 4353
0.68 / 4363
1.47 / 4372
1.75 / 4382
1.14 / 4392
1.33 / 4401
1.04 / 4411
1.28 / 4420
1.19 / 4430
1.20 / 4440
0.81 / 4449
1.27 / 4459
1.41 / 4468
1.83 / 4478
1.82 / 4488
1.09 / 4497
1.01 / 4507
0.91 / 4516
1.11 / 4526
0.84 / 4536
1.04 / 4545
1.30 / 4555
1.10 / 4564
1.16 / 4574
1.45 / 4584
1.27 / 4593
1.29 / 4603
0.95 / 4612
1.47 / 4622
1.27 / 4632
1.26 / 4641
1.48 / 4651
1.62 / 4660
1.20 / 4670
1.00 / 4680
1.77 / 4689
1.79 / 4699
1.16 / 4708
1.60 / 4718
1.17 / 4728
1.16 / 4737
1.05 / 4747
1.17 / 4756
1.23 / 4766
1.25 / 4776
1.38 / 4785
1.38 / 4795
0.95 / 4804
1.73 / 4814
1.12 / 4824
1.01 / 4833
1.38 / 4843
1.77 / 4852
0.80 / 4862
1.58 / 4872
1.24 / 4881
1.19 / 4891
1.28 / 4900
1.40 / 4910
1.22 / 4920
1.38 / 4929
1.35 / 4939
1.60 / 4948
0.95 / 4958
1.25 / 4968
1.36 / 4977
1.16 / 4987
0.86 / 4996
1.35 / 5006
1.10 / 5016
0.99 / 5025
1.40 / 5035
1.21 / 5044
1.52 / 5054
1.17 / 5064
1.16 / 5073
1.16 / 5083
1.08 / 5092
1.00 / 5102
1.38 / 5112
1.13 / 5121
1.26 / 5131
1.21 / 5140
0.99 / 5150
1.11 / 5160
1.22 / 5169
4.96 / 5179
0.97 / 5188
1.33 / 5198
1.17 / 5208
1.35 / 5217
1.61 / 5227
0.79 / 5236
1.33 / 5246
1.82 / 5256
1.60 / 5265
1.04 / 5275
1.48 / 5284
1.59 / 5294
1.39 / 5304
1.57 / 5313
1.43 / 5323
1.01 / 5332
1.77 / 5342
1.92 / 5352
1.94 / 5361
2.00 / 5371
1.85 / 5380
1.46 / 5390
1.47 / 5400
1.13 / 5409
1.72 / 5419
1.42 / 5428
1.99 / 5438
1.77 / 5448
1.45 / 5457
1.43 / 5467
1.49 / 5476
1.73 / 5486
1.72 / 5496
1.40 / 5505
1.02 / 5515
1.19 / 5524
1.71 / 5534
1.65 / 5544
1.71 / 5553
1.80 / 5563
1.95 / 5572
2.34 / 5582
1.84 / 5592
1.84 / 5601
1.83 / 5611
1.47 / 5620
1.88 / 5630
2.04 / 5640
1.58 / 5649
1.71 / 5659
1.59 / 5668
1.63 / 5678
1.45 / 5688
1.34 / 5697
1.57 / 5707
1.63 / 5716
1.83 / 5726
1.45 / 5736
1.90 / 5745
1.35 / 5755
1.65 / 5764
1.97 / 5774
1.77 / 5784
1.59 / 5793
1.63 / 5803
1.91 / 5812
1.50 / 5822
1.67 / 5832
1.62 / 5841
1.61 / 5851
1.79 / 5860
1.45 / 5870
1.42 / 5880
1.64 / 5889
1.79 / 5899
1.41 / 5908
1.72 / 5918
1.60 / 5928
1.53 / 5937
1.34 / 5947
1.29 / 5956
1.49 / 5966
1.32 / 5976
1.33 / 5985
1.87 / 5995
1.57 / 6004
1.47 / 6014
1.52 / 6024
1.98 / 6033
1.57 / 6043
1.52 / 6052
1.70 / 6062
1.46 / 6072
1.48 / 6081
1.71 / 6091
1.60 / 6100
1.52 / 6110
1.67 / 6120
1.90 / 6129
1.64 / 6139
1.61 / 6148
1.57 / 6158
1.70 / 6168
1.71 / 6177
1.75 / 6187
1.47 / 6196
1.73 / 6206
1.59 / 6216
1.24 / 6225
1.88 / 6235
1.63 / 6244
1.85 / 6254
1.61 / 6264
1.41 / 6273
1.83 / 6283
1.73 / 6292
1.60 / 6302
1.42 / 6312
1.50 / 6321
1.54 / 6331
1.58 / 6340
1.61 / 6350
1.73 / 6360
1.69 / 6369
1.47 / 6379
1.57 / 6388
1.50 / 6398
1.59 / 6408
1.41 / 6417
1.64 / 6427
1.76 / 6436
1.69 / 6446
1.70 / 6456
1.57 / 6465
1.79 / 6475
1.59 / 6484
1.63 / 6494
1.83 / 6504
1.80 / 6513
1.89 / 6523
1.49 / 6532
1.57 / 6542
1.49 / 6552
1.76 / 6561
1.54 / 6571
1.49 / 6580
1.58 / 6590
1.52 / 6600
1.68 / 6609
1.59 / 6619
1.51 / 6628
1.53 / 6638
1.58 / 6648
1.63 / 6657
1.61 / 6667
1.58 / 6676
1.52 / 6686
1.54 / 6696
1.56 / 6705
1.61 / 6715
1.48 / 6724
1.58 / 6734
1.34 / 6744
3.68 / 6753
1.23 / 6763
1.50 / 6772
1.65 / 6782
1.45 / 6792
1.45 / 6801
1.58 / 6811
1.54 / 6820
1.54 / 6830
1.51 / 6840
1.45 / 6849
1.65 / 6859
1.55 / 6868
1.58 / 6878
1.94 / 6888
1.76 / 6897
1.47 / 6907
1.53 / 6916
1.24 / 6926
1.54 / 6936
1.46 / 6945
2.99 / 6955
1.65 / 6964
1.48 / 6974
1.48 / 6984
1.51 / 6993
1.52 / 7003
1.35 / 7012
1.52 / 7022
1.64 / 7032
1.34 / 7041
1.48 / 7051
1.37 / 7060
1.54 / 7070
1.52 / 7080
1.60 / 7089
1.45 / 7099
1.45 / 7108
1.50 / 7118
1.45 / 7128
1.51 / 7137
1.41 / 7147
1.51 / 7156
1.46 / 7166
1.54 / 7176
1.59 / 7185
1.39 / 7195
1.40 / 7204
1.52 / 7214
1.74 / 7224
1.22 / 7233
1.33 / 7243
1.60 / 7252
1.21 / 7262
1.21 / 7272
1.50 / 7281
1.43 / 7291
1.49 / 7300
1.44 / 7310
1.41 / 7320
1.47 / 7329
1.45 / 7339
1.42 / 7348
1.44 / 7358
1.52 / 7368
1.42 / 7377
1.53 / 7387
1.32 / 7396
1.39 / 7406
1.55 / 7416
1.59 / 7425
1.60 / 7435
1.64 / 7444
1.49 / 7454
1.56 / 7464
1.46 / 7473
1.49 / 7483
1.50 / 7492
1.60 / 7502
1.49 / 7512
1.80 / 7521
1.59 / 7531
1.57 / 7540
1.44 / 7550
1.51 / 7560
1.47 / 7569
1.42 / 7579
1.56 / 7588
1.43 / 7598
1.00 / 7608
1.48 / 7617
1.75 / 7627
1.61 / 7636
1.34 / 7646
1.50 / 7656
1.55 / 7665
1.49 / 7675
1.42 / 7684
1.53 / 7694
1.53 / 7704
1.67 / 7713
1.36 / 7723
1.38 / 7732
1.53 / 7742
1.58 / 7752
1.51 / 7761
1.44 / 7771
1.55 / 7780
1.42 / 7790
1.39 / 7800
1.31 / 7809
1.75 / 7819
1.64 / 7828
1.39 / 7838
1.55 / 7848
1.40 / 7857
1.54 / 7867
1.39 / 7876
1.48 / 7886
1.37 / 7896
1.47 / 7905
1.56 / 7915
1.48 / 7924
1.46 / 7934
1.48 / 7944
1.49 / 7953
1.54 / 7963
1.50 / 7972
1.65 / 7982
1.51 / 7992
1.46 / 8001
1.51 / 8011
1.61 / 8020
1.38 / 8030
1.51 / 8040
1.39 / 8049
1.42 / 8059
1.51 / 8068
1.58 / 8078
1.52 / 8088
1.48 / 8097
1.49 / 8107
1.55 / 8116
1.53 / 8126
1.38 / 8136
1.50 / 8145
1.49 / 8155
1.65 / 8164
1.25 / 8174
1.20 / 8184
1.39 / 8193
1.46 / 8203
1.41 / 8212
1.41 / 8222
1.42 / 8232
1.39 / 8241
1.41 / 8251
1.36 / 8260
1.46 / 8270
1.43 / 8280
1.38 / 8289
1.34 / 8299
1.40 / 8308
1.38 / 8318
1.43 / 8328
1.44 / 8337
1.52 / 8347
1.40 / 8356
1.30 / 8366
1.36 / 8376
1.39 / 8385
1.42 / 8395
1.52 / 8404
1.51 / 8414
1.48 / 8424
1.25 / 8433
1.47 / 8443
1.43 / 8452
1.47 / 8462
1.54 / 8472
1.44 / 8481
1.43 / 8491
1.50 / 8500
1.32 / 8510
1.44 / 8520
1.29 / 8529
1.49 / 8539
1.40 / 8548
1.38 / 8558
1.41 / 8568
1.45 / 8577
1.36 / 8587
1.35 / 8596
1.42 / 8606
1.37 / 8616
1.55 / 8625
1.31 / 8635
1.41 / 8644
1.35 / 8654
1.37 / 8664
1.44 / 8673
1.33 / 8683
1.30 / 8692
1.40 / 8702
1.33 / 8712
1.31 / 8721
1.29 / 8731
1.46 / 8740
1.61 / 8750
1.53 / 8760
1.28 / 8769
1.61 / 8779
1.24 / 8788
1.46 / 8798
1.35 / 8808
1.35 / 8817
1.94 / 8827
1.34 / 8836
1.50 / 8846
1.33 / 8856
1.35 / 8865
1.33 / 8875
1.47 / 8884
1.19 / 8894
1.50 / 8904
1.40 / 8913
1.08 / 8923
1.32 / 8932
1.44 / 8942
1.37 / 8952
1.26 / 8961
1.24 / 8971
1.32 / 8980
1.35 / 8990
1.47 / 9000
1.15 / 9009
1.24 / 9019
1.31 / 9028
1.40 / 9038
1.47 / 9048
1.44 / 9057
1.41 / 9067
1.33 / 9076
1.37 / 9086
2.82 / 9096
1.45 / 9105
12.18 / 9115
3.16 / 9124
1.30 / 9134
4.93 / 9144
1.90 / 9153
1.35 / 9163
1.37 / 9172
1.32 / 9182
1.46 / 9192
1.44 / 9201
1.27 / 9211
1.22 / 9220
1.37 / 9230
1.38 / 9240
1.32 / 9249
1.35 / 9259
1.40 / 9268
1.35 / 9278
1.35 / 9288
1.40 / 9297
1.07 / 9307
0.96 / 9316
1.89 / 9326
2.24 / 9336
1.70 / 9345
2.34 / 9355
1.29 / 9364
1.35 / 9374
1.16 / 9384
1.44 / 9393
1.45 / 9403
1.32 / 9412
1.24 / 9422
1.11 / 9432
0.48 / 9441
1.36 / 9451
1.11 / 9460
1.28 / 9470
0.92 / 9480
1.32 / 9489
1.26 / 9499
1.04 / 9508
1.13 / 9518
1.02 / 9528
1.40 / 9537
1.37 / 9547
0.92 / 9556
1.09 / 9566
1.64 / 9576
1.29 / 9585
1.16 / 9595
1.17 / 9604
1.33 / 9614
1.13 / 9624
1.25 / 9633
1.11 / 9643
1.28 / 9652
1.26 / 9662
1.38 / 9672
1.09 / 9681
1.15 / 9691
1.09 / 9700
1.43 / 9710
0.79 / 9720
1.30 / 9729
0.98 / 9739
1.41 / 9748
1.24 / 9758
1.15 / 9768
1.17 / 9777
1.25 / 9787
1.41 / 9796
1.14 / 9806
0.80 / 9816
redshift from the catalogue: 0.39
